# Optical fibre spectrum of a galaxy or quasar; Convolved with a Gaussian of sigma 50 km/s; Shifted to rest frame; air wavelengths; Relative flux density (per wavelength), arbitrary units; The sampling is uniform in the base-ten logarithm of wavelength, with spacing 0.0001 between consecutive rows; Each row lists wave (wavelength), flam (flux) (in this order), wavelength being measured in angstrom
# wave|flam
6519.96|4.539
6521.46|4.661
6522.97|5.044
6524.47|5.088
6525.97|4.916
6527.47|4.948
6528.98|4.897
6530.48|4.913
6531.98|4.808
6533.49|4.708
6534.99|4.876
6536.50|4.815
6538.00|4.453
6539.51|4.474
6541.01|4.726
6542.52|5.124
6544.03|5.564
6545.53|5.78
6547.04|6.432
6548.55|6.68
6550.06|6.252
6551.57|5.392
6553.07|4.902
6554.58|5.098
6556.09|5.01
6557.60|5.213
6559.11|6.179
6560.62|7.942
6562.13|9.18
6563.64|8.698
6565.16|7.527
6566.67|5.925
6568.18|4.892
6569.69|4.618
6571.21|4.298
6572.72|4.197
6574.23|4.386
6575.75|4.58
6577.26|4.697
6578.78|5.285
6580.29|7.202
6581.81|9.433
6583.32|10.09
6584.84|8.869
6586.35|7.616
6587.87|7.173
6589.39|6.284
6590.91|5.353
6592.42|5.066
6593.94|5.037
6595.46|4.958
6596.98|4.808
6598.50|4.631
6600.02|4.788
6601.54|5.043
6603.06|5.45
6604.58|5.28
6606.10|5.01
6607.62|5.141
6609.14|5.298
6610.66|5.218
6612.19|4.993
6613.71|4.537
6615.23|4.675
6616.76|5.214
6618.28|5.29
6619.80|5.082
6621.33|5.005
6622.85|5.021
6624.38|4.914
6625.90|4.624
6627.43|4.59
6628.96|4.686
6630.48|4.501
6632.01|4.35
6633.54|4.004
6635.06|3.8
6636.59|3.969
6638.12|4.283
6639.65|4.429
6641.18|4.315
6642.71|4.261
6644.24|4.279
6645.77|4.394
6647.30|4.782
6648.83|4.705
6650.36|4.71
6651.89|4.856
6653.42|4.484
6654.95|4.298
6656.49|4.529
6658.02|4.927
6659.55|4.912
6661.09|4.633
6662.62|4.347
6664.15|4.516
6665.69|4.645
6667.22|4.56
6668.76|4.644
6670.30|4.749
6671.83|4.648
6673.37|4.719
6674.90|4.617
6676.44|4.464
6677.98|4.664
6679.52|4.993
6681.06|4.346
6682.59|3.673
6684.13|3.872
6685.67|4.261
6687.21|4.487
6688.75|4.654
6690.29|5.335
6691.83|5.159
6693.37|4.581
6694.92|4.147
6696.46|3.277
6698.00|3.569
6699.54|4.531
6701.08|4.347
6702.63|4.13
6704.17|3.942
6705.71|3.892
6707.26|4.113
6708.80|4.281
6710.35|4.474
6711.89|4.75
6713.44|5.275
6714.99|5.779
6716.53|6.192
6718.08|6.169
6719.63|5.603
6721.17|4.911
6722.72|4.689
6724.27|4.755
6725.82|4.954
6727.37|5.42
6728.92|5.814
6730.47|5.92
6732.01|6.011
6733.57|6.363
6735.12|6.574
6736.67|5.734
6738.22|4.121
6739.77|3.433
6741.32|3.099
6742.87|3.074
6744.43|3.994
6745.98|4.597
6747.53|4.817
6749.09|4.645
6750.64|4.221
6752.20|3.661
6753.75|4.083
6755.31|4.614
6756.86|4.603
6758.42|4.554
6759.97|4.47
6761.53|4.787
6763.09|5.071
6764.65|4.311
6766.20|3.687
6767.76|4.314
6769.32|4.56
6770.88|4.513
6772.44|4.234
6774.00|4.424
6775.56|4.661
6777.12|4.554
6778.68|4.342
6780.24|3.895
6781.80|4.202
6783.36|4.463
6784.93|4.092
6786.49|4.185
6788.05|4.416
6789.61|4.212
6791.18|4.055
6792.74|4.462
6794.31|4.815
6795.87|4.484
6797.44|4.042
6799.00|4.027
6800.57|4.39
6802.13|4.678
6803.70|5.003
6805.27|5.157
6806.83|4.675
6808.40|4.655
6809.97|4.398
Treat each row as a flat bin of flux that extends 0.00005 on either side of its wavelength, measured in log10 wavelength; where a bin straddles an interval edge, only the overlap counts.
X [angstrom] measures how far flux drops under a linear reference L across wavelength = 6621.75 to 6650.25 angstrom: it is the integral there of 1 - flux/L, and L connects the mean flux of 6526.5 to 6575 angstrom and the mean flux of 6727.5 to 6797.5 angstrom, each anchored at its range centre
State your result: 3.7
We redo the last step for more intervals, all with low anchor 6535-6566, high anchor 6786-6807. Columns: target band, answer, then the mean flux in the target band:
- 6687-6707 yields 3.0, 4.3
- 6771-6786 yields 0.8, 4.32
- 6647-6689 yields 5.5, 4.56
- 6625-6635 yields 1.9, 4.42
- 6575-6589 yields -3.5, 7.19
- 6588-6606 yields 1.4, 5.22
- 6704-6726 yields 0.1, 4.94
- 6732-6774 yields 2.1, 4.49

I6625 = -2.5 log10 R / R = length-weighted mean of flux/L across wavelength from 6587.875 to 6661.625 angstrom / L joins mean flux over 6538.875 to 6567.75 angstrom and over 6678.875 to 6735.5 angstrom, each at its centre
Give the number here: 0.15 mag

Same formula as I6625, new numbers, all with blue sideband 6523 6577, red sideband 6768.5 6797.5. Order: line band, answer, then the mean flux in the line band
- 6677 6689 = 0.11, 4.36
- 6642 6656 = 0.10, 4.53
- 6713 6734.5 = -0.20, 5.57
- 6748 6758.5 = 0.04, 4.34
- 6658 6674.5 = 0.06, 4.65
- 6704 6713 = 0.10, 4.3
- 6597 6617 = 0.04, 5.01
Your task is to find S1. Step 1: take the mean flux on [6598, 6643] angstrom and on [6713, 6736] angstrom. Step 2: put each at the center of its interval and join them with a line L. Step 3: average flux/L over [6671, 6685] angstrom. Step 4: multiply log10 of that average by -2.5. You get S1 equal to 0.18 mag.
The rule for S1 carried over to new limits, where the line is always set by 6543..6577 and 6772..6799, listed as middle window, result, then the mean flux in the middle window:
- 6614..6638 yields 0.16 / 4.64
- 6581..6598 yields -0.20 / 6.76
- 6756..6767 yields 0.00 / 4.5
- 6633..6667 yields 0.17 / 4.46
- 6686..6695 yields 0.05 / 4.75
